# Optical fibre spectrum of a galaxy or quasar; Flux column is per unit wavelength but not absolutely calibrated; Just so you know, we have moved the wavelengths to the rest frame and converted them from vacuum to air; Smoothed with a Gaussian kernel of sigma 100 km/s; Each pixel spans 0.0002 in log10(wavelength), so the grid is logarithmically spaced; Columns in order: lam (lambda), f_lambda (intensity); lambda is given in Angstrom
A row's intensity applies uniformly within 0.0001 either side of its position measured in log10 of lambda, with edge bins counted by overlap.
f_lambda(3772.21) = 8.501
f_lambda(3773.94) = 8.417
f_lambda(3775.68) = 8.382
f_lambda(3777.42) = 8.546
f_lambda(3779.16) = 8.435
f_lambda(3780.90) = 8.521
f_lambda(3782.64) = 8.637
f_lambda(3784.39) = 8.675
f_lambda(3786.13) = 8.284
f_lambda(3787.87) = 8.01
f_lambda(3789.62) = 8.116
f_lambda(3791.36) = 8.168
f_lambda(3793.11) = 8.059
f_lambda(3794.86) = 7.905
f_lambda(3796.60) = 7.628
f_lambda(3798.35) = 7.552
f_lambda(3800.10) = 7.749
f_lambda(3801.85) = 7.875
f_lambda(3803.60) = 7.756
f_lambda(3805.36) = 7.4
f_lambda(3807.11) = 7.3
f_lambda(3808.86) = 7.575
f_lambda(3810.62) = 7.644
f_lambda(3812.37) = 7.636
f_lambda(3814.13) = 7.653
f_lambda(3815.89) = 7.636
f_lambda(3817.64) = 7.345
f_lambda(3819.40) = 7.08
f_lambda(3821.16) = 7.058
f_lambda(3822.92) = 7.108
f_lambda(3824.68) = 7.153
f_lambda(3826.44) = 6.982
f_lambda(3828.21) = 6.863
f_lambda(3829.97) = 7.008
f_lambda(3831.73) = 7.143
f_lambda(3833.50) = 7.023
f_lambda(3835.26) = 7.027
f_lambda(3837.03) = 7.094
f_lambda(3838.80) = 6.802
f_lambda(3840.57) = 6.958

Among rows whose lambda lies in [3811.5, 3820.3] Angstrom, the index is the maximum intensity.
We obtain 7.653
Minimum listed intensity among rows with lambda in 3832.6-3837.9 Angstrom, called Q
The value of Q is 7.023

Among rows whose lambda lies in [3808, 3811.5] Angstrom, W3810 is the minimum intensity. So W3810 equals 7.575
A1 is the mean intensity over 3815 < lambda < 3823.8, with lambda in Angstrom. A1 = 7.25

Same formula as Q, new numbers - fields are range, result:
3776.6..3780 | 8.435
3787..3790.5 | 8.01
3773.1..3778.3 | 8.382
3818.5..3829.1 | 6.863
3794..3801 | 7.552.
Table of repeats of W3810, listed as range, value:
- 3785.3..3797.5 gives 7.628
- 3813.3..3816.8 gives 7.636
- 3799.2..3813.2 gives 7.3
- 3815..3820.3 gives 7.08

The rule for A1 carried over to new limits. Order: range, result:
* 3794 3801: 7.72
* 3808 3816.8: 7.63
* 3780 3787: 8.53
